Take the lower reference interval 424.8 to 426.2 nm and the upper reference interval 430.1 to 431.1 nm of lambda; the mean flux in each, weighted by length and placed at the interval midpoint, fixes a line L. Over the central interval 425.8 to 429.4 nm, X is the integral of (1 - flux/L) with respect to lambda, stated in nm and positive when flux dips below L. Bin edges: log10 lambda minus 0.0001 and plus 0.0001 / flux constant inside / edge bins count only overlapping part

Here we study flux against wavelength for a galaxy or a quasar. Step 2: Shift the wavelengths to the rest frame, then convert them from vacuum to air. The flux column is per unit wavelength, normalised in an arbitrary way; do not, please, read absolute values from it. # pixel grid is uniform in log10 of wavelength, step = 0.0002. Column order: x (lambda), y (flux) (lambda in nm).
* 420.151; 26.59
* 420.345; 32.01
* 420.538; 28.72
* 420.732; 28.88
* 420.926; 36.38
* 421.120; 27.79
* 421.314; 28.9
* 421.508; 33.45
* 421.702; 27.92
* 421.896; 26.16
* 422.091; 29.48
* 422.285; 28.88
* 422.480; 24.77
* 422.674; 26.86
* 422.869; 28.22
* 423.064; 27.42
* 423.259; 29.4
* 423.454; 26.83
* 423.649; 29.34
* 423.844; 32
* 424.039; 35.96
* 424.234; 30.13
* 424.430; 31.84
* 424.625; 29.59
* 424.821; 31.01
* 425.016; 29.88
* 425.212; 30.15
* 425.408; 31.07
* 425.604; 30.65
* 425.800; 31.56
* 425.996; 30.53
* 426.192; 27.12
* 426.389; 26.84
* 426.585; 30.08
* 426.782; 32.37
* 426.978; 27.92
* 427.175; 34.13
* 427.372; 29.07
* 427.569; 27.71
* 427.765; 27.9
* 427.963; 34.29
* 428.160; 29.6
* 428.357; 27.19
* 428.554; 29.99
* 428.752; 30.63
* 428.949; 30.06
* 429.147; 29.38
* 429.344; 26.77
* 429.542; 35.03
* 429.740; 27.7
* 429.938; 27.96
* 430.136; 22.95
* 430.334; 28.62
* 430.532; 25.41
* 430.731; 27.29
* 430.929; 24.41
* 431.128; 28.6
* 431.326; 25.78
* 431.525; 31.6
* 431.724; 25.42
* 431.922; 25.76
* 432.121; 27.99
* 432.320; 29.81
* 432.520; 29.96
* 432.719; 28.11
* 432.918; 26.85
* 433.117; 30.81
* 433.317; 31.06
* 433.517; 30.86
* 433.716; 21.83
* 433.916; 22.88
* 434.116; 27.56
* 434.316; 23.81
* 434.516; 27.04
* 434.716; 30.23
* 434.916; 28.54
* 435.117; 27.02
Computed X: -0.13 nm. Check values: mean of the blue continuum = 30.4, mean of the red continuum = 26.1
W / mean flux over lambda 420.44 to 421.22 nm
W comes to 30.4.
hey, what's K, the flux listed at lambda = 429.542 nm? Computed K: 35.03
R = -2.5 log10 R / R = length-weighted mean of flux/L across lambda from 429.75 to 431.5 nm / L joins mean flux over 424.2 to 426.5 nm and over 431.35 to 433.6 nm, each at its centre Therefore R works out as 0.10 mag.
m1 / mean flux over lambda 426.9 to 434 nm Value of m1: 28.4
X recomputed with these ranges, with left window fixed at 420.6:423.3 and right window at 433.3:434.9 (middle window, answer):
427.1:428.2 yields -0.100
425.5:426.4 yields -0.045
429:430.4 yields -0.043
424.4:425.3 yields -0.064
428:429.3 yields -0.088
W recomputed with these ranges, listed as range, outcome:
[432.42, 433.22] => 28.9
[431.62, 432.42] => 27.3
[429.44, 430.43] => 28.4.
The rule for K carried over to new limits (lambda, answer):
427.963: 34.29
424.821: 31.01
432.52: 29.96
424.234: 30.13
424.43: 31.84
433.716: 21.83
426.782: 32.37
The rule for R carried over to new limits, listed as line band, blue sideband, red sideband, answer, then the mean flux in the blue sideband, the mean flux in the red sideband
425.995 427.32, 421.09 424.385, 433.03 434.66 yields -0.05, 29.1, 27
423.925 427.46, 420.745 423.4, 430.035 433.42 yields -0.08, 28.9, 27.7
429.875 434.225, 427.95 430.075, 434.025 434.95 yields 0.04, 29.6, 27.4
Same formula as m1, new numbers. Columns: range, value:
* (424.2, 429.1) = 30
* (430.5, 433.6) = 28.1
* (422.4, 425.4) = 29.6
